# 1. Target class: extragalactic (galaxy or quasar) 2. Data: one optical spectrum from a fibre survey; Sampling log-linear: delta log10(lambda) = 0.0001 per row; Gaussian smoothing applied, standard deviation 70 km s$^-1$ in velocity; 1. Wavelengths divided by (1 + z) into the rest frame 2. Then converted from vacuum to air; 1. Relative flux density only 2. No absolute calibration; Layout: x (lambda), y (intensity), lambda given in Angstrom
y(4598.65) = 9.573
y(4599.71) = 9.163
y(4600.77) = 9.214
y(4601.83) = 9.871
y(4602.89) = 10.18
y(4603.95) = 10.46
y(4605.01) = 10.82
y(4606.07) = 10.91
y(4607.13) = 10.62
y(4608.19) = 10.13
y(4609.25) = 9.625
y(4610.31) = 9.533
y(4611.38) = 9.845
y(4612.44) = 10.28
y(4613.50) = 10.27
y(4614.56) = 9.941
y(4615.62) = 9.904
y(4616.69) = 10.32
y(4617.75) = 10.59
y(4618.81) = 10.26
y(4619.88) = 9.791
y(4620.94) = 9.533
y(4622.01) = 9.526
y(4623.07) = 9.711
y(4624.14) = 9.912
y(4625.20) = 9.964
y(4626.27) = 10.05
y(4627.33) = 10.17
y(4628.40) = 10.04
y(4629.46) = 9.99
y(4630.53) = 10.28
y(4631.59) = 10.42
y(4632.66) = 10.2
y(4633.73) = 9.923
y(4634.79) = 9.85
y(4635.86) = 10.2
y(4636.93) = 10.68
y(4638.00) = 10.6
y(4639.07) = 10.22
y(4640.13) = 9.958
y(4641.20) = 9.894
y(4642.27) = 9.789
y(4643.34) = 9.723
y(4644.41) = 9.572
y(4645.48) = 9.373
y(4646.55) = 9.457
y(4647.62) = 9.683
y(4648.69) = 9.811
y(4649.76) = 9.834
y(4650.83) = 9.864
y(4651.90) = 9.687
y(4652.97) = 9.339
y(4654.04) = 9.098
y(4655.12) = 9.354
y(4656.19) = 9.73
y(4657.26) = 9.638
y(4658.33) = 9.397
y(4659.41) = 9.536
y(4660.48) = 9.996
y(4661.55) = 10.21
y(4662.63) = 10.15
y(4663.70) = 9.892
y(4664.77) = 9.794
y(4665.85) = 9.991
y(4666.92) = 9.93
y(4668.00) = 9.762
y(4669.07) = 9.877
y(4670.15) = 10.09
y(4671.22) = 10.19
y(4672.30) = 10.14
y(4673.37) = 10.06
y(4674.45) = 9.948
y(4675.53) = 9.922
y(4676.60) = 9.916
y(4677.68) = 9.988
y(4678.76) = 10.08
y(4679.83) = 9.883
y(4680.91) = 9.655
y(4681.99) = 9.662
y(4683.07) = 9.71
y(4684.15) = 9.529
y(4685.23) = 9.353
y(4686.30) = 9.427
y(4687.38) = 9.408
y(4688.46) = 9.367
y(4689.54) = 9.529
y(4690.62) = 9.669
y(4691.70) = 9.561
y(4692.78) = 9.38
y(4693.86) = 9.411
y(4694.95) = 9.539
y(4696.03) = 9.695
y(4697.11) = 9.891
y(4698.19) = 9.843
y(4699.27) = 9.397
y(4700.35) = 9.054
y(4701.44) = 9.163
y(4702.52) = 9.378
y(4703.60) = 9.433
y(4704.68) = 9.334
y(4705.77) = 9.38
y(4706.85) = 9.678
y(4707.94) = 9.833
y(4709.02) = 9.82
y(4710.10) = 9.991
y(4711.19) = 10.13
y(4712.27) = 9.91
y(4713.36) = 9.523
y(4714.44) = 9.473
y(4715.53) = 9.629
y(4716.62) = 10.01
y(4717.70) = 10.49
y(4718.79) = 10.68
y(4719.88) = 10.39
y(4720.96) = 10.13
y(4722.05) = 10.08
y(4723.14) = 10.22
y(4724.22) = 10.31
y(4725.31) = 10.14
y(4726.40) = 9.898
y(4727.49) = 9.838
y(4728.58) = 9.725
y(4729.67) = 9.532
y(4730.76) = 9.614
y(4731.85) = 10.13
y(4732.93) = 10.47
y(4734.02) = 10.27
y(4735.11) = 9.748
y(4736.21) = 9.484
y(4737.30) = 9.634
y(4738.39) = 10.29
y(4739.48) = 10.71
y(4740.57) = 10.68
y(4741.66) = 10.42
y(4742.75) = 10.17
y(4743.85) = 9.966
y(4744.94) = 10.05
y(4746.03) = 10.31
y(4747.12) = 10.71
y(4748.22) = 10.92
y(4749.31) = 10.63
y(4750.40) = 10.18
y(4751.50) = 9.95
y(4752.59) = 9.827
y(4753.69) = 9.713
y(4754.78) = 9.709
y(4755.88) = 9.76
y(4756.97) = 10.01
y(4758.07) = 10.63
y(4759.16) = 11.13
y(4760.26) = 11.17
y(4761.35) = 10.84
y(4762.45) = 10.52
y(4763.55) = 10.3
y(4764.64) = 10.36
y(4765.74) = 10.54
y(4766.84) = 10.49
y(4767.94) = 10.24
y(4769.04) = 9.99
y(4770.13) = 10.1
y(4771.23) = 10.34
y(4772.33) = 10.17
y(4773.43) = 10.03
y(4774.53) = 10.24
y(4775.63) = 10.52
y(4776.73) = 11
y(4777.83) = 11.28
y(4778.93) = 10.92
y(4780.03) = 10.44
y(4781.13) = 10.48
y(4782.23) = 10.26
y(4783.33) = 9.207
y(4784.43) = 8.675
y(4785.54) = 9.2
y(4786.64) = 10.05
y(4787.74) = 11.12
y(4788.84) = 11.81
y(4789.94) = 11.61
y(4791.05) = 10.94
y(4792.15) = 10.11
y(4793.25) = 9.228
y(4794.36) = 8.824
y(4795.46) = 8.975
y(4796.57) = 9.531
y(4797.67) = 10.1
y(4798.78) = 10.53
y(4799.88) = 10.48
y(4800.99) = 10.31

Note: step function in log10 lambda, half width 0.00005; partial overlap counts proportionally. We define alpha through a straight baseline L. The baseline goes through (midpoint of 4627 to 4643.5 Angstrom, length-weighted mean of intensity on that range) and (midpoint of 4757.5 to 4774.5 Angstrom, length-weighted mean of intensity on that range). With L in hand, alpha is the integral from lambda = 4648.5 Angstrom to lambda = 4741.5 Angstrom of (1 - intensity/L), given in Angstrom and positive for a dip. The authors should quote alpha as 4.2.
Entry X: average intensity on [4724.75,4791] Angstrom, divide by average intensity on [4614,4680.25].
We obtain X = 1.04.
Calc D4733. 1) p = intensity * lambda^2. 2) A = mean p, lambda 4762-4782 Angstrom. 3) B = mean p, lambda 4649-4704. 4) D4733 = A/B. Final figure 1.12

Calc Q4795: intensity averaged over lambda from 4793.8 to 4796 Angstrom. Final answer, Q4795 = 8.89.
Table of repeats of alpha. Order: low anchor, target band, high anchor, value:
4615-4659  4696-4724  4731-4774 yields 0.9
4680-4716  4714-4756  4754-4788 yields -0.7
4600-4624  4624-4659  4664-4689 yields 0.3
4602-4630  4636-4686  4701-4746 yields 1.0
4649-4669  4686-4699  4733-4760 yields 0.5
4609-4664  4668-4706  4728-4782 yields 1.5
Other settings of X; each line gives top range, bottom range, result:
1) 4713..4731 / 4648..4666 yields 1.03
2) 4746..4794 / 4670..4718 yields 1.07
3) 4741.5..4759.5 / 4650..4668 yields 1.05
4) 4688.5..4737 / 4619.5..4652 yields 0.99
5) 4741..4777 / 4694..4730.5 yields 1.05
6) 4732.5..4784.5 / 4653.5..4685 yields 1.05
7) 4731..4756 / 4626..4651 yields 1.02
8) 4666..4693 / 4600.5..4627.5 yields 0.97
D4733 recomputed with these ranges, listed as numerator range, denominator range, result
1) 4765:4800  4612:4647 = 1.09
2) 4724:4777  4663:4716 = 1.08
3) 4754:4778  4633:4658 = 1.12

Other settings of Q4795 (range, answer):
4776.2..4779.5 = 11.1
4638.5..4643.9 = 9.92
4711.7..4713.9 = 9.73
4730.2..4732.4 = 9.91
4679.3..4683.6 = 9.71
